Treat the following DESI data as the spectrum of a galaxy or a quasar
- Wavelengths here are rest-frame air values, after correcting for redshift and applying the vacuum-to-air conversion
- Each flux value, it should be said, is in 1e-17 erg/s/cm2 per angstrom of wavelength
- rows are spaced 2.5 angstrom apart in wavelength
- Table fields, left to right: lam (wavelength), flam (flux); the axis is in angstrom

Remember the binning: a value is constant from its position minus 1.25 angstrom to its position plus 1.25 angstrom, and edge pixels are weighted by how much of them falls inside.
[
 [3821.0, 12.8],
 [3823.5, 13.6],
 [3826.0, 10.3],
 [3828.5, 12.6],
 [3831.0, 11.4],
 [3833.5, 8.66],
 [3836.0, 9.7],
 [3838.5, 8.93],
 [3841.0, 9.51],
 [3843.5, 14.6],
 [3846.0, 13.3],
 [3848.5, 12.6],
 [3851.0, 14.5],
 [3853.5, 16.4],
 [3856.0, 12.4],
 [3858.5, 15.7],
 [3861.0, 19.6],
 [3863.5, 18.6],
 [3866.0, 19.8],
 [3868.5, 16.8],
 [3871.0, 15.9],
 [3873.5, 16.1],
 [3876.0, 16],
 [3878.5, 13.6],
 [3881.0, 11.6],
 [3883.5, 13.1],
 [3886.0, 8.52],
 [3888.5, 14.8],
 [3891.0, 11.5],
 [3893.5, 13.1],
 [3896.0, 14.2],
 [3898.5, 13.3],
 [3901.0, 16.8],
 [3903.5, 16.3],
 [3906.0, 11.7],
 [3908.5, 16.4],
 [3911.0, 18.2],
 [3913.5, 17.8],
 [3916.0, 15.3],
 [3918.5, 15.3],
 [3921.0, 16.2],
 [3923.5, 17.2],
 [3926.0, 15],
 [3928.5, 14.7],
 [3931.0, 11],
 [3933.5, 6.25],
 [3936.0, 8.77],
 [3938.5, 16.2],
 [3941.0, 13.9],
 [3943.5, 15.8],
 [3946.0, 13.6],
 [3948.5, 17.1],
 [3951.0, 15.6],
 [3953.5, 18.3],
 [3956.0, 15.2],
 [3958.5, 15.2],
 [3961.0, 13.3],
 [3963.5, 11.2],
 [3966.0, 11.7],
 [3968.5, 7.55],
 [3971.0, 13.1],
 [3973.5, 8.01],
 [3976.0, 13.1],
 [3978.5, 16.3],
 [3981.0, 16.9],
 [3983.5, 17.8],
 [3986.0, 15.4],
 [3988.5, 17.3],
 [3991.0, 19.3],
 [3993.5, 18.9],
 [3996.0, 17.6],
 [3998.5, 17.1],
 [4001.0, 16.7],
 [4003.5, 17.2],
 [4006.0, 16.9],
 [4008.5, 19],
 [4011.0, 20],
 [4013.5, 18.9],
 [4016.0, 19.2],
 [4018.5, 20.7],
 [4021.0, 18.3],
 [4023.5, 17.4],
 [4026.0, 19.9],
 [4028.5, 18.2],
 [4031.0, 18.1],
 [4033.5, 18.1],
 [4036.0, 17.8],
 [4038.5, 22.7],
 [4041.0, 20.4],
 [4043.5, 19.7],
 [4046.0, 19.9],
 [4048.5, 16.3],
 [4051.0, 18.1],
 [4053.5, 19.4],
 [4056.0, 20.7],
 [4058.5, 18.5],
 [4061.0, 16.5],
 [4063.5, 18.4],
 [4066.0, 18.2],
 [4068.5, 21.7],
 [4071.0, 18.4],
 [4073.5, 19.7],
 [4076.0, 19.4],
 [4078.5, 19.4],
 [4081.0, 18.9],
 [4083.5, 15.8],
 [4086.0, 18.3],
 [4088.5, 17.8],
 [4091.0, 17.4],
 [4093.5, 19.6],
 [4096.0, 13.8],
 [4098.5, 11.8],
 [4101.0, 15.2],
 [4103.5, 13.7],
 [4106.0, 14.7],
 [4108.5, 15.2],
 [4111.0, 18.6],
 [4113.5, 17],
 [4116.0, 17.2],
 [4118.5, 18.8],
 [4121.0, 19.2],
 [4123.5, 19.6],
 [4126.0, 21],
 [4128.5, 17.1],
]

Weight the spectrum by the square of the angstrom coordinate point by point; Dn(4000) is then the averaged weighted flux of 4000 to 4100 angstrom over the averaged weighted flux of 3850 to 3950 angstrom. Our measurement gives 1.35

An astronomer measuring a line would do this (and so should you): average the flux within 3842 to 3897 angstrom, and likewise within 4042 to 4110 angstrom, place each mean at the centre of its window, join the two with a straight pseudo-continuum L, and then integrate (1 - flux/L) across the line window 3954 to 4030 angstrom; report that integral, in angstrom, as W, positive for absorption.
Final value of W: 0.9 angstrom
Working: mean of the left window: 14.6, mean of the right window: 17.7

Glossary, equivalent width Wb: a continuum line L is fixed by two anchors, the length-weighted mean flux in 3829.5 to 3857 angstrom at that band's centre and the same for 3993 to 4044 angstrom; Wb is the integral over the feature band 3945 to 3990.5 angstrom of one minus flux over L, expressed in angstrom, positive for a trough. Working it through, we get 6.52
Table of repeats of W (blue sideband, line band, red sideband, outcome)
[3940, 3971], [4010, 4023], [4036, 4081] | -1.7 angstrom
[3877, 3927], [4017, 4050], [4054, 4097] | -2.9 angstrom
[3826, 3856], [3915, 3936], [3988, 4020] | 2.3 angstrom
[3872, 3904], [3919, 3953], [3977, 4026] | 3.2 angstrom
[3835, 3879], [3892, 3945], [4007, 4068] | 5.6 angstrom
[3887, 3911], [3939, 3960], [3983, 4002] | 0.6 angstrom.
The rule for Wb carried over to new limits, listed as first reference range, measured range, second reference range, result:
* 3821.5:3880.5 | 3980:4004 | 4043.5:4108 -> -1.7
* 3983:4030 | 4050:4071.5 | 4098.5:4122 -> -2.1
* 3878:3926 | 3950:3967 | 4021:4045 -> 2.2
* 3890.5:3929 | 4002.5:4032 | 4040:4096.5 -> -1.9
